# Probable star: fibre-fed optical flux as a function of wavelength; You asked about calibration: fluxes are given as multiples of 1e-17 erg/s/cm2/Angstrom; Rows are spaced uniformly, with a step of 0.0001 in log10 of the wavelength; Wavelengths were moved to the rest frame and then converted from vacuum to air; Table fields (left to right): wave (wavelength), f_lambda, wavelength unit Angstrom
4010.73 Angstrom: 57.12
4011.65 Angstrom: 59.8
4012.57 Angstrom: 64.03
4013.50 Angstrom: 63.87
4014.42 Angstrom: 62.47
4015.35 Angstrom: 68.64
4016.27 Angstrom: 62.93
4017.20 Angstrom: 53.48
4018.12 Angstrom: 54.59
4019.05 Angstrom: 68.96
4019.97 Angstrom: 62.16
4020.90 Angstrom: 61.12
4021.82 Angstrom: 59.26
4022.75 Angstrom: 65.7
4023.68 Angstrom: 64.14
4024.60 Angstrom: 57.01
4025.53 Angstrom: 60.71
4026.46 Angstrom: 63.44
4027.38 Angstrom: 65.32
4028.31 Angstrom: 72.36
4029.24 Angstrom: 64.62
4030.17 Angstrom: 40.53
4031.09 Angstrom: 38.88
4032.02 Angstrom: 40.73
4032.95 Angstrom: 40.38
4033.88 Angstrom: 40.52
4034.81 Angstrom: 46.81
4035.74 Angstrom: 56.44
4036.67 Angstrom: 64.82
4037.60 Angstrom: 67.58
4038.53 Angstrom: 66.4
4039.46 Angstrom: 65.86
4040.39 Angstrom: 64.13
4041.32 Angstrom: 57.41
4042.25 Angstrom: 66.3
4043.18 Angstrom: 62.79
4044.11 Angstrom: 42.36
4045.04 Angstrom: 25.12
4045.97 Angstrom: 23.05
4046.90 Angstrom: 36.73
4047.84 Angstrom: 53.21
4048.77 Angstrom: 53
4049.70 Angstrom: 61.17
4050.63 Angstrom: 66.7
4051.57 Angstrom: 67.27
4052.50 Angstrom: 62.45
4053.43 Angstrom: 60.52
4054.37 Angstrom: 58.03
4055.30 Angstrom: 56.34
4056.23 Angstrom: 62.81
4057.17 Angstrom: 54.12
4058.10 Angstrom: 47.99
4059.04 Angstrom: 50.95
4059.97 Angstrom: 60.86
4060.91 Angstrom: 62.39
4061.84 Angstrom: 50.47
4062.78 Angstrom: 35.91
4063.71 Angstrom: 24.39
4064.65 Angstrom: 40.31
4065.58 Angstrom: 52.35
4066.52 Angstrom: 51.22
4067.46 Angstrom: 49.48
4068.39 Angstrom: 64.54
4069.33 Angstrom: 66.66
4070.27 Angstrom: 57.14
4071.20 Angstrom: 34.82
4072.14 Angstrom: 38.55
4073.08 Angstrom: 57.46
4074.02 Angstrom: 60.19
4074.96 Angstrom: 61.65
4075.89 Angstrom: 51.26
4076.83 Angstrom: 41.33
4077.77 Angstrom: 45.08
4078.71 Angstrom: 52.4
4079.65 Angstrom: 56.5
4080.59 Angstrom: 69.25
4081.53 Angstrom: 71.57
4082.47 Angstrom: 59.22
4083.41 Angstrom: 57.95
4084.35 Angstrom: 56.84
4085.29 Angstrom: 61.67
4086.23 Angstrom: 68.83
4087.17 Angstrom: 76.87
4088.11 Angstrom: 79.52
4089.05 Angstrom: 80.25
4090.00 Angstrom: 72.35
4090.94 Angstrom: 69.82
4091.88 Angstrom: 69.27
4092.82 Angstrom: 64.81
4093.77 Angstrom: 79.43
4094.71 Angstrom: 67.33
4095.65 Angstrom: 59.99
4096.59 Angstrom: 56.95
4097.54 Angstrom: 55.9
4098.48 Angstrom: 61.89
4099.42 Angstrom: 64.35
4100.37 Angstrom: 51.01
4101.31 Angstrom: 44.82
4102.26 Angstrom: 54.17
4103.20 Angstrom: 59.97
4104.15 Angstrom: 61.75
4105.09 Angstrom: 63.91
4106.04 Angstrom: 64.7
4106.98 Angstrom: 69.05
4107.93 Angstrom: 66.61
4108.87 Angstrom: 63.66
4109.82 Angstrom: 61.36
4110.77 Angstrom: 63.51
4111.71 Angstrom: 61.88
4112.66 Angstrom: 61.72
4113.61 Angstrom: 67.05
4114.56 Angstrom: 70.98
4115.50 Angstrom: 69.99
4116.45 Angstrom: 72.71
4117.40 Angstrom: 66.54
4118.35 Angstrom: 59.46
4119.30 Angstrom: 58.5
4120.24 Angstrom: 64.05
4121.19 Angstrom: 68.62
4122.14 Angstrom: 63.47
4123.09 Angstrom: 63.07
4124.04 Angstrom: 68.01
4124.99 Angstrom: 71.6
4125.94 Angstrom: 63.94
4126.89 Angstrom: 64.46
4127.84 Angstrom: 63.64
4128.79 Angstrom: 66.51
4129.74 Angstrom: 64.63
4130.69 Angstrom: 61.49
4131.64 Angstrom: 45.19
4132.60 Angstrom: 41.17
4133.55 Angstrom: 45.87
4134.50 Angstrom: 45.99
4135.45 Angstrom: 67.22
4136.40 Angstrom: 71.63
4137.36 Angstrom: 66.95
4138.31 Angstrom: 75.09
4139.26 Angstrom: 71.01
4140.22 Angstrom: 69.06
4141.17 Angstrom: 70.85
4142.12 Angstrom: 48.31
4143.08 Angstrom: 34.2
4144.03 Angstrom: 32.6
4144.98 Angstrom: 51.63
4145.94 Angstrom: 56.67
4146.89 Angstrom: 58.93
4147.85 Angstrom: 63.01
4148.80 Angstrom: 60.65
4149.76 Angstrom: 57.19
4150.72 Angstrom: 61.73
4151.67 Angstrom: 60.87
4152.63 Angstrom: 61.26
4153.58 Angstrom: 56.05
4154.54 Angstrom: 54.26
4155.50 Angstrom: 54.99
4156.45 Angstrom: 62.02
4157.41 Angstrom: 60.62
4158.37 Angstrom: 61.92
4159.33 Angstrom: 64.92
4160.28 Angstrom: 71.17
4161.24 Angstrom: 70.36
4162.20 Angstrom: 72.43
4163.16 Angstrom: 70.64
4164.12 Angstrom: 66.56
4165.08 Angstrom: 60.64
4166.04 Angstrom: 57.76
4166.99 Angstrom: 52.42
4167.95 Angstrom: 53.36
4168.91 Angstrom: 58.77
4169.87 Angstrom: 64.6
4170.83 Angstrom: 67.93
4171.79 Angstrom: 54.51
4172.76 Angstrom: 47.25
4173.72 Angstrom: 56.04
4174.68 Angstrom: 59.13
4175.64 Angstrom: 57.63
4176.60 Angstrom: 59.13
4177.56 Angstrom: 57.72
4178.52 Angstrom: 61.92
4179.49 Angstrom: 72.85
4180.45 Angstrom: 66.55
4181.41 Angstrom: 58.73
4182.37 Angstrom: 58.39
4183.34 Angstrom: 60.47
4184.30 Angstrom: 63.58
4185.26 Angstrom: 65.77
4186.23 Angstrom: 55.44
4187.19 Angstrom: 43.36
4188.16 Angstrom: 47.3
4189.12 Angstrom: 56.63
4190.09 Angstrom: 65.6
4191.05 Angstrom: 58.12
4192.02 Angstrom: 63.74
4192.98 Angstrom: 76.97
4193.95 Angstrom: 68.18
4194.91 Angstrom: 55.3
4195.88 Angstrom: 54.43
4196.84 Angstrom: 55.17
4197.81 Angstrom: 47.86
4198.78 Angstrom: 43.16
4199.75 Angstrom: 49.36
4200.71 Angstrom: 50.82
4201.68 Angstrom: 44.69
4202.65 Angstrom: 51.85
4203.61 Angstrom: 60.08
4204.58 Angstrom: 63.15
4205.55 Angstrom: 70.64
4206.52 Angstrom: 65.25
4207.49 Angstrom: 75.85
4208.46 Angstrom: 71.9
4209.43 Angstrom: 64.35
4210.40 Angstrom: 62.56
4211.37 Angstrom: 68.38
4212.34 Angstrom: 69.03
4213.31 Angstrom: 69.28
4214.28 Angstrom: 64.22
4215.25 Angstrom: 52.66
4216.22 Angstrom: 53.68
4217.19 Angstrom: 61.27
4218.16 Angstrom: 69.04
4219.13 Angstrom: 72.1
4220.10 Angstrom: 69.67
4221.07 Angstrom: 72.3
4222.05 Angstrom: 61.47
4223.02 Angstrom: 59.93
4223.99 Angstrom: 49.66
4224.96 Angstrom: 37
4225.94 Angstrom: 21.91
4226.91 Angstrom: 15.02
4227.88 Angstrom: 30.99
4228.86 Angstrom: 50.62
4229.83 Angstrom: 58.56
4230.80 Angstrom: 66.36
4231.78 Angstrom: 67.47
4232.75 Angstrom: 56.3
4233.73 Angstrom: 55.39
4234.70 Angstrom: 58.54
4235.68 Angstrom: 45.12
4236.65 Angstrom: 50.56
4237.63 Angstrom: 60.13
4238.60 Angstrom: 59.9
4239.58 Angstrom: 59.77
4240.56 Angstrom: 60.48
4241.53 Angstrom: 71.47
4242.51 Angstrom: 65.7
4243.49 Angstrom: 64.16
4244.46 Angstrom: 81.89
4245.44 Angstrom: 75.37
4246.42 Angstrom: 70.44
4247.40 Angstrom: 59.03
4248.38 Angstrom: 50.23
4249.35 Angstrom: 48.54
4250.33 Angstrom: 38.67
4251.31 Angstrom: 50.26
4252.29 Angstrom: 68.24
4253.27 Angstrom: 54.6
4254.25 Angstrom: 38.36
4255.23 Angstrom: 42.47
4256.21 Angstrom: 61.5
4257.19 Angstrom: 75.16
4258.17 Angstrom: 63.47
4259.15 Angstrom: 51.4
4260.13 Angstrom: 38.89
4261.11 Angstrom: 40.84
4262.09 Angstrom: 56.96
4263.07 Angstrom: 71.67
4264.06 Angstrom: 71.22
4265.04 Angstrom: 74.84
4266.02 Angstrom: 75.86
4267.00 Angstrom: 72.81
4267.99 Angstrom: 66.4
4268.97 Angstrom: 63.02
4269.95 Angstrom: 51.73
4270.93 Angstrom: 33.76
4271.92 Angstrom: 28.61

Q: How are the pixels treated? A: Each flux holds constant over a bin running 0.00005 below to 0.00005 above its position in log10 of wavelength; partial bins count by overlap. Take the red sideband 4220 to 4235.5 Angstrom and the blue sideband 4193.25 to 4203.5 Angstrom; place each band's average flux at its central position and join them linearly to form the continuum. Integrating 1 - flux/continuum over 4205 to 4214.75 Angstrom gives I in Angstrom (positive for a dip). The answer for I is -2.9 Angstrom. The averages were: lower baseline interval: 52.9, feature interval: 68.1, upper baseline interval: 51.4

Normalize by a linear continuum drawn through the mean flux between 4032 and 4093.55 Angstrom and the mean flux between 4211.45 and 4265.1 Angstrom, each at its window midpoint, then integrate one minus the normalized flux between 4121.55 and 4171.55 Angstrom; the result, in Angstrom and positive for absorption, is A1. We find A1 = -3.3 Angstrom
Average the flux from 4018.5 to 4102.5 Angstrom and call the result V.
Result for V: 57.1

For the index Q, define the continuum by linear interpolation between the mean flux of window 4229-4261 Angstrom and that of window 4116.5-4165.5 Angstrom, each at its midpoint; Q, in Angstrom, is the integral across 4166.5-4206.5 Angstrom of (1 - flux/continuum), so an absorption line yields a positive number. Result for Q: 1.1 Angstrom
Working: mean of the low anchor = 61.1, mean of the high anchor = 58.1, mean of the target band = 58.1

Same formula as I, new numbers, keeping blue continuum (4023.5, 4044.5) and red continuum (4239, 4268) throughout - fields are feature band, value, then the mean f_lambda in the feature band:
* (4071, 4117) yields -3.3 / 62.1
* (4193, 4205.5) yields 1.0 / 55.1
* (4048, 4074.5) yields 1.6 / 53.8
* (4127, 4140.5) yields -0.6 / 61.1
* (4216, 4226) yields 0.2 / 58.7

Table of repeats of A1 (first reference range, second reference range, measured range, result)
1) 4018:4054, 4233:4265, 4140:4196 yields -2.0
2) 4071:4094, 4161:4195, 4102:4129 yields -1.5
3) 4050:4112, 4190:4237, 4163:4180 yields -0.5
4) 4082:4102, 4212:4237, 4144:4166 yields -0.3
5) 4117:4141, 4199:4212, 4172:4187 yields 0.5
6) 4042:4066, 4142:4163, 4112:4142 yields -3.8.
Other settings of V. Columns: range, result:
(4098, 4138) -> 62.1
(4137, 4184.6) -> 60.3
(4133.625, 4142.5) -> 64.5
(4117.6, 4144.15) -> 60.7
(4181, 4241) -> 57.7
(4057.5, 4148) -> 59.7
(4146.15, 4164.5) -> 62.5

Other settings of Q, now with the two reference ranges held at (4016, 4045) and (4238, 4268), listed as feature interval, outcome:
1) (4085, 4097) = -2.40 Angstrom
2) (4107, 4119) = -1.41 Angstrom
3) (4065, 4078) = 1.29 Angstrom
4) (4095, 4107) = -0.08 Angstrom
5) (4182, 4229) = 1.84 Angstrom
